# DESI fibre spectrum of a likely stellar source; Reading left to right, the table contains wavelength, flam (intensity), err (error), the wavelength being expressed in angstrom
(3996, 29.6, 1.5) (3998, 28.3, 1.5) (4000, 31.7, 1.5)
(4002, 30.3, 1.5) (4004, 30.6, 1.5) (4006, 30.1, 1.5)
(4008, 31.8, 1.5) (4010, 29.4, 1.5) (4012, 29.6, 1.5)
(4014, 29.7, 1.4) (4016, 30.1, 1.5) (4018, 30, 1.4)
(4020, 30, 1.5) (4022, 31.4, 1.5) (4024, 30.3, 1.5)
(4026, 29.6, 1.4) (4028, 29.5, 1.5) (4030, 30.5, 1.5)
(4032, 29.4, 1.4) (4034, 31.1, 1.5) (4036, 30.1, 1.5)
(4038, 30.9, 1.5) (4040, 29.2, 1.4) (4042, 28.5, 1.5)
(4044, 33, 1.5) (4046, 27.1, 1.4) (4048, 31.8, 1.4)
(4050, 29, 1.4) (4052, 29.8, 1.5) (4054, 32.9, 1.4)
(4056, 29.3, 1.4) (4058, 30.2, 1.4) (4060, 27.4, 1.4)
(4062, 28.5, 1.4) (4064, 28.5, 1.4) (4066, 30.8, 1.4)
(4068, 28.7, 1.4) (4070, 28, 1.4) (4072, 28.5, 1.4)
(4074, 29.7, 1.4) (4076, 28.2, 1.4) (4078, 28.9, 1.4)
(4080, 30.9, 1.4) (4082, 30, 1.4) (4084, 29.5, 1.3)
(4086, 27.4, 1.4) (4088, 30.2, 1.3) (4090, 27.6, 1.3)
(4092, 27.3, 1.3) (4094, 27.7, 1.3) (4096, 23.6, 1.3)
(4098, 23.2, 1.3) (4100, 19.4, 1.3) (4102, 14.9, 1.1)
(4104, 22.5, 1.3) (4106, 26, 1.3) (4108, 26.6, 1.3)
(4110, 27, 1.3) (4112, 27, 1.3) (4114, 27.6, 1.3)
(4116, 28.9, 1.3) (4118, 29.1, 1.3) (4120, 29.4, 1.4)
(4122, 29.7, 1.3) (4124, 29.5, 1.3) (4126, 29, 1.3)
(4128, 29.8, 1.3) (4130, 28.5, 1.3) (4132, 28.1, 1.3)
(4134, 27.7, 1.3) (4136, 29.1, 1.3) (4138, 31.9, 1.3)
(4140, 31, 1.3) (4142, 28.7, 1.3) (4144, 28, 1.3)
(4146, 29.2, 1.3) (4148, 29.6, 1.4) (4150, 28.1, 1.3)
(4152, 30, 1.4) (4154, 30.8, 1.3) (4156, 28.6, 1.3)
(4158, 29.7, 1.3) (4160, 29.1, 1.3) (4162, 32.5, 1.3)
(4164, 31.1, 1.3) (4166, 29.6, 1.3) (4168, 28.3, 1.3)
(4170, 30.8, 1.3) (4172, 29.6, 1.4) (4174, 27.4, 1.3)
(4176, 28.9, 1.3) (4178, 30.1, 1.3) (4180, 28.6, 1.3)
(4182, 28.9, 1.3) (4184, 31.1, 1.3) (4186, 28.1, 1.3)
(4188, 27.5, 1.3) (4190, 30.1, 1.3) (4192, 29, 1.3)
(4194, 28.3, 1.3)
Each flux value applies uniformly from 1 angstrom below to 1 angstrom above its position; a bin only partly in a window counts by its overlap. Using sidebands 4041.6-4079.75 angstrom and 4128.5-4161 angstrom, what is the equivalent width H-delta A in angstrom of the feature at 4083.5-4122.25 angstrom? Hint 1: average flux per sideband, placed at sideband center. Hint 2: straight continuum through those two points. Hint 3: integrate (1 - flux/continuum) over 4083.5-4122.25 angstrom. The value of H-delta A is 4.27 angstrom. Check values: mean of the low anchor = 29.5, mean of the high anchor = 29.3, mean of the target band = 26.1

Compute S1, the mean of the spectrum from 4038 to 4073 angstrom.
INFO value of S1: 29.5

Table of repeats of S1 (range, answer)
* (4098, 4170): 28.1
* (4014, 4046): 30.1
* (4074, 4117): 26.5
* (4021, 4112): 28.3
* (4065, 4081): 29.2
